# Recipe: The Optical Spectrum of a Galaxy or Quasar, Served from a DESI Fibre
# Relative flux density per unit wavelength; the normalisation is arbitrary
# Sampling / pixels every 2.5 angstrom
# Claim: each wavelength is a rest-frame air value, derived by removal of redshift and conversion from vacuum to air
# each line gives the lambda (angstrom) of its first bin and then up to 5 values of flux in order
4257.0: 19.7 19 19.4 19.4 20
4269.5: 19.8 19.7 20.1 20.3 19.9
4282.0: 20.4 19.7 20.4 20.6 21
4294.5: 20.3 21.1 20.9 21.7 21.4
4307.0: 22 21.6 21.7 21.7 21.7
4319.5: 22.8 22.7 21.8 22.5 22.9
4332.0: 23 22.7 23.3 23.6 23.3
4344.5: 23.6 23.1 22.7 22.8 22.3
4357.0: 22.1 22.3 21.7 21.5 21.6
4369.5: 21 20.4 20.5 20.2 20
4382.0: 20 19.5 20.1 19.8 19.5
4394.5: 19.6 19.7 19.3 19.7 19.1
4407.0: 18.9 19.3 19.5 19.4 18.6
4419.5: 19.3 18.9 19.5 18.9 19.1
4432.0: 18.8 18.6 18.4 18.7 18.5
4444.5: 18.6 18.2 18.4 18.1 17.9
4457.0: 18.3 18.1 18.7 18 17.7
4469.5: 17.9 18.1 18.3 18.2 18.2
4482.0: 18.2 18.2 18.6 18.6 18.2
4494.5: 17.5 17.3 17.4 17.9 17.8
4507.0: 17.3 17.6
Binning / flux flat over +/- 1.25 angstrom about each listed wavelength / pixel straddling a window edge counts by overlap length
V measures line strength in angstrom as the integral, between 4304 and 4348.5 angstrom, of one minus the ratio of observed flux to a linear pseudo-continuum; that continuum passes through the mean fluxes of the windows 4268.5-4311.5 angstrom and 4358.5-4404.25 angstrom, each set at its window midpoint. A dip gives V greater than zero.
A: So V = -4.4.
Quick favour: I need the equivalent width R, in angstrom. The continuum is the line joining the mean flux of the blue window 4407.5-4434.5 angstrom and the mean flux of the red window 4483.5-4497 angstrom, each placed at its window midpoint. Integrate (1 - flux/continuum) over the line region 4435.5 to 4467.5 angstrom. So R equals 0.7 angstrom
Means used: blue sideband 19.1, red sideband 18.1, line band 18.3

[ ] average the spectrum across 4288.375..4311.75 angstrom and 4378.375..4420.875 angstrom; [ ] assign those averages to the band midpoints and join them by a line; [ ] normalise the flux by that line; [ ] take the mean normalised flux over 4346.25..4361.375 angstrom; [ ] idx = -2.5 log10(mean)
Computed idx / -0.11 mag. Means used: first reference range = 21.2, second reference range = 19.5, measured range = 22.5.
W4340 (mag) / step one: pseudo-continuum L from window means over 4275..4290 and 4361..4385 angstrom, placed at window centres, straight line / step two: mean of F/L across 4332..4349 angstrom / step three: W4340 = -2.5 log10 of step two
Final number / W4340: -0.14 mag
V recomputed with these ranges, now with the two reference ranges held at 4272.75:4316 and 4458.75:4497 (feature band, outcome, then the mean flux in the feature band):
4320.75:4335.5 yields -1.6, 22.6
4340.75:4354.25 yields -2.0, 23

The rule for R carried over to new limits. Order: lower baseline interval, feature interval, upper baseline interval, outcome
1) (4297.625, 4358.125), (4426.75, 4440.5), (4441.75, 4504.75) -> 0.4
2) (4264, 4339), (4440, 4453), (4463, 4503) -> 0.2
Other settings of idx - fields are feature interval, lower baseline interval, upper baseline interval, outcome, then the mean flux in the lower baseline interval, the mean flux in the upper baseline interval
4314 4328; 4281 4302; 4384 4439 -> -0.10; 20.6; 19.2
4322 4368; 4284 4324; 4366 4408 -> -0.10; 21.4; 19.9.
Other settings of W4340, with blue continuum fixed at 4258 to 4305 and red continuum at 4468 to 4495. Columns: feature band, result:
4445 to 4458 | 0.018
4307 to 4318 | -0.093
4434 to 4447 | 0.005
